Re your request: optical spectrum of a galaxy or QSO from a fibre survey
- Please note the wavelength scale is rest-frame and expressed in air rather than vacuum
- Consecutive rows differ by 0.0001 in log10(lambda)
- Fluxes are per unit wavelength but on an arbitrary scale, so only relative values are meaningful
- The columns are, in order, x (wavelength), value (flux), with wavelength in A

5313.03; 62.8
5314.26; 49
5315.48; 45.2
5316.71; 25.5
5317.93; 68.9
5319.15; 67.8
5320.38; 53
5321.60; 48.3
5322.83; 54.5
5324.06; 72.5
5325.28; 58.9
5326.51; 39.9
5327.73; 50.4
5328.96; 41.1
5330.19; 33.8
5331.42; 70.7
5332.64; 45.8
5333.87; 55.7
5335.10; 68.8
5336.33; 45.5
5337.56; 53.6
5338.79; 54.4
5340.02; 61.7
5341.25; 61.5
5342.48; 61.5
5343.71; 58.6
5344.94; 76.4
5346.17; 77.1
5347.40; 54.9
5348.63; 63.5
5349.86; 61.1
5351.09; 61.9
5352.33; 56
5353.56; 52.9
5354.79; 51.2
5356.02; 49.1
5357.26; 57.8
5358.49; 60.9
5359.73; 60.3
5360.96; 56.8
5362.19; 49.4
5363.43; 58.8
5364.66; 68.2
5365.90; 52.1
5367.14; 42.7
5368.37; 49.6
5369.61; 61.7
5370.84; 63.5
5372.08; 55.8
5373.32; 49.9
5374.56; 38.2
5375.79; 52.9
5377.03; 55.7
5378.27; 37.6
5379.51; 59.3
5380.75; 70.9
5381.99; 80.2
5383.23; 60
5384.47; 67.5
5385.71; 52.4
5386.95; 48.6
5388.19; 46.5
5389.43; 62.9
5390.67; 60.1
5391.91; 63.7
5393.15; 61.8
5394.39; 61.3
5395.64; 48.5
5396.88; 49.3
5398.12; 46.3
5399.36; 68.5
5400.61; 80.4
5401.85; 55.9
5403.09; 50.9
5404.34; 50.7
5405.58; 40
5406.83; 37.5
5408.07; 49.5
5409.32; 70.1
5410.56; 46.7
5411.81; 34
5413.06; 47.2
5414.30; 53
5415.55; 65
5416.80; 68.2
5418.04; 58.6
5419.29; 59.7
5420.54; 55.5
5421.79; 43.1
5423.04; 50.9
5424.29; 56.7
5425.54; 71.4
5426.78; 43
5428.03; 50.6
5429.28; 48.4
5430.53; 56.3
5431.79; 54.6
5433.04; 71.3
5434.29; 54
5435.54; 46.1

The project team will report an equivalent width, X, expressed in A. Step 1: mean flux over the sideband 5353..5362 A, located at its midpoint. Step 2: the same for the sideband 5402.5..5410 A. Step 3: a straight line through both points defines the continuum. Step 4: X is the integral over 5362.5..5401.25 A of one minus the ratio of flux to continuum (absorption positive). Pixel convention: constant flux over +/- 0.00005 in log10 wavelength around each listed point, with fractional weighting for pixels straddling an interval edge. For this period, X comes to -3.50 A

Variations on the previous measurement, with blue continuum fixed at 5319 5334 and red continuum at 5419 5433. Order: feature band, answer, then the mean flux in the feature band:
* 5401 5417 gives 0.76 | 51.4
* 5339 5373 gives -3.46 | 58.6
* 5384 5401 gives -1.37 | 58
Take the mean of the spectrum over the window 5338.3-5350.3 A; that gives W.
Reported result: 63.2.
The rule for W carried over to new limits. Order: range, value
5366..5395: 56.6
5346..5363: 57.6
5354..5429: 55.3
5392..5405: 57.6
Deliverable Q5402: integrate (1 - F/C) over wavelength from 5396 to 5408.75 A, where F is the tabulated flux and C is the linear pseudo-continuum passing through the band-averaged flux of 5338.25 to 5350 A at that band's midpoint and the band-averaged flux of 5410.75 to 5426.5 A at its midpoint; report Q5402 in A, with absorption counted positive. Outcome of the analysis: 0.9 A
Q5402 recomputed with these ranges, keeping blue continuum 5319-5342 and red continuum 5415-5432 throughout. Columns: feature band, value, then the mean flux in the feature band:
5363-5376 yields 0.3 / 53.9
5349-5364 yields -0.5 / 56.5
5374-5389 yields -0.2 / 56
